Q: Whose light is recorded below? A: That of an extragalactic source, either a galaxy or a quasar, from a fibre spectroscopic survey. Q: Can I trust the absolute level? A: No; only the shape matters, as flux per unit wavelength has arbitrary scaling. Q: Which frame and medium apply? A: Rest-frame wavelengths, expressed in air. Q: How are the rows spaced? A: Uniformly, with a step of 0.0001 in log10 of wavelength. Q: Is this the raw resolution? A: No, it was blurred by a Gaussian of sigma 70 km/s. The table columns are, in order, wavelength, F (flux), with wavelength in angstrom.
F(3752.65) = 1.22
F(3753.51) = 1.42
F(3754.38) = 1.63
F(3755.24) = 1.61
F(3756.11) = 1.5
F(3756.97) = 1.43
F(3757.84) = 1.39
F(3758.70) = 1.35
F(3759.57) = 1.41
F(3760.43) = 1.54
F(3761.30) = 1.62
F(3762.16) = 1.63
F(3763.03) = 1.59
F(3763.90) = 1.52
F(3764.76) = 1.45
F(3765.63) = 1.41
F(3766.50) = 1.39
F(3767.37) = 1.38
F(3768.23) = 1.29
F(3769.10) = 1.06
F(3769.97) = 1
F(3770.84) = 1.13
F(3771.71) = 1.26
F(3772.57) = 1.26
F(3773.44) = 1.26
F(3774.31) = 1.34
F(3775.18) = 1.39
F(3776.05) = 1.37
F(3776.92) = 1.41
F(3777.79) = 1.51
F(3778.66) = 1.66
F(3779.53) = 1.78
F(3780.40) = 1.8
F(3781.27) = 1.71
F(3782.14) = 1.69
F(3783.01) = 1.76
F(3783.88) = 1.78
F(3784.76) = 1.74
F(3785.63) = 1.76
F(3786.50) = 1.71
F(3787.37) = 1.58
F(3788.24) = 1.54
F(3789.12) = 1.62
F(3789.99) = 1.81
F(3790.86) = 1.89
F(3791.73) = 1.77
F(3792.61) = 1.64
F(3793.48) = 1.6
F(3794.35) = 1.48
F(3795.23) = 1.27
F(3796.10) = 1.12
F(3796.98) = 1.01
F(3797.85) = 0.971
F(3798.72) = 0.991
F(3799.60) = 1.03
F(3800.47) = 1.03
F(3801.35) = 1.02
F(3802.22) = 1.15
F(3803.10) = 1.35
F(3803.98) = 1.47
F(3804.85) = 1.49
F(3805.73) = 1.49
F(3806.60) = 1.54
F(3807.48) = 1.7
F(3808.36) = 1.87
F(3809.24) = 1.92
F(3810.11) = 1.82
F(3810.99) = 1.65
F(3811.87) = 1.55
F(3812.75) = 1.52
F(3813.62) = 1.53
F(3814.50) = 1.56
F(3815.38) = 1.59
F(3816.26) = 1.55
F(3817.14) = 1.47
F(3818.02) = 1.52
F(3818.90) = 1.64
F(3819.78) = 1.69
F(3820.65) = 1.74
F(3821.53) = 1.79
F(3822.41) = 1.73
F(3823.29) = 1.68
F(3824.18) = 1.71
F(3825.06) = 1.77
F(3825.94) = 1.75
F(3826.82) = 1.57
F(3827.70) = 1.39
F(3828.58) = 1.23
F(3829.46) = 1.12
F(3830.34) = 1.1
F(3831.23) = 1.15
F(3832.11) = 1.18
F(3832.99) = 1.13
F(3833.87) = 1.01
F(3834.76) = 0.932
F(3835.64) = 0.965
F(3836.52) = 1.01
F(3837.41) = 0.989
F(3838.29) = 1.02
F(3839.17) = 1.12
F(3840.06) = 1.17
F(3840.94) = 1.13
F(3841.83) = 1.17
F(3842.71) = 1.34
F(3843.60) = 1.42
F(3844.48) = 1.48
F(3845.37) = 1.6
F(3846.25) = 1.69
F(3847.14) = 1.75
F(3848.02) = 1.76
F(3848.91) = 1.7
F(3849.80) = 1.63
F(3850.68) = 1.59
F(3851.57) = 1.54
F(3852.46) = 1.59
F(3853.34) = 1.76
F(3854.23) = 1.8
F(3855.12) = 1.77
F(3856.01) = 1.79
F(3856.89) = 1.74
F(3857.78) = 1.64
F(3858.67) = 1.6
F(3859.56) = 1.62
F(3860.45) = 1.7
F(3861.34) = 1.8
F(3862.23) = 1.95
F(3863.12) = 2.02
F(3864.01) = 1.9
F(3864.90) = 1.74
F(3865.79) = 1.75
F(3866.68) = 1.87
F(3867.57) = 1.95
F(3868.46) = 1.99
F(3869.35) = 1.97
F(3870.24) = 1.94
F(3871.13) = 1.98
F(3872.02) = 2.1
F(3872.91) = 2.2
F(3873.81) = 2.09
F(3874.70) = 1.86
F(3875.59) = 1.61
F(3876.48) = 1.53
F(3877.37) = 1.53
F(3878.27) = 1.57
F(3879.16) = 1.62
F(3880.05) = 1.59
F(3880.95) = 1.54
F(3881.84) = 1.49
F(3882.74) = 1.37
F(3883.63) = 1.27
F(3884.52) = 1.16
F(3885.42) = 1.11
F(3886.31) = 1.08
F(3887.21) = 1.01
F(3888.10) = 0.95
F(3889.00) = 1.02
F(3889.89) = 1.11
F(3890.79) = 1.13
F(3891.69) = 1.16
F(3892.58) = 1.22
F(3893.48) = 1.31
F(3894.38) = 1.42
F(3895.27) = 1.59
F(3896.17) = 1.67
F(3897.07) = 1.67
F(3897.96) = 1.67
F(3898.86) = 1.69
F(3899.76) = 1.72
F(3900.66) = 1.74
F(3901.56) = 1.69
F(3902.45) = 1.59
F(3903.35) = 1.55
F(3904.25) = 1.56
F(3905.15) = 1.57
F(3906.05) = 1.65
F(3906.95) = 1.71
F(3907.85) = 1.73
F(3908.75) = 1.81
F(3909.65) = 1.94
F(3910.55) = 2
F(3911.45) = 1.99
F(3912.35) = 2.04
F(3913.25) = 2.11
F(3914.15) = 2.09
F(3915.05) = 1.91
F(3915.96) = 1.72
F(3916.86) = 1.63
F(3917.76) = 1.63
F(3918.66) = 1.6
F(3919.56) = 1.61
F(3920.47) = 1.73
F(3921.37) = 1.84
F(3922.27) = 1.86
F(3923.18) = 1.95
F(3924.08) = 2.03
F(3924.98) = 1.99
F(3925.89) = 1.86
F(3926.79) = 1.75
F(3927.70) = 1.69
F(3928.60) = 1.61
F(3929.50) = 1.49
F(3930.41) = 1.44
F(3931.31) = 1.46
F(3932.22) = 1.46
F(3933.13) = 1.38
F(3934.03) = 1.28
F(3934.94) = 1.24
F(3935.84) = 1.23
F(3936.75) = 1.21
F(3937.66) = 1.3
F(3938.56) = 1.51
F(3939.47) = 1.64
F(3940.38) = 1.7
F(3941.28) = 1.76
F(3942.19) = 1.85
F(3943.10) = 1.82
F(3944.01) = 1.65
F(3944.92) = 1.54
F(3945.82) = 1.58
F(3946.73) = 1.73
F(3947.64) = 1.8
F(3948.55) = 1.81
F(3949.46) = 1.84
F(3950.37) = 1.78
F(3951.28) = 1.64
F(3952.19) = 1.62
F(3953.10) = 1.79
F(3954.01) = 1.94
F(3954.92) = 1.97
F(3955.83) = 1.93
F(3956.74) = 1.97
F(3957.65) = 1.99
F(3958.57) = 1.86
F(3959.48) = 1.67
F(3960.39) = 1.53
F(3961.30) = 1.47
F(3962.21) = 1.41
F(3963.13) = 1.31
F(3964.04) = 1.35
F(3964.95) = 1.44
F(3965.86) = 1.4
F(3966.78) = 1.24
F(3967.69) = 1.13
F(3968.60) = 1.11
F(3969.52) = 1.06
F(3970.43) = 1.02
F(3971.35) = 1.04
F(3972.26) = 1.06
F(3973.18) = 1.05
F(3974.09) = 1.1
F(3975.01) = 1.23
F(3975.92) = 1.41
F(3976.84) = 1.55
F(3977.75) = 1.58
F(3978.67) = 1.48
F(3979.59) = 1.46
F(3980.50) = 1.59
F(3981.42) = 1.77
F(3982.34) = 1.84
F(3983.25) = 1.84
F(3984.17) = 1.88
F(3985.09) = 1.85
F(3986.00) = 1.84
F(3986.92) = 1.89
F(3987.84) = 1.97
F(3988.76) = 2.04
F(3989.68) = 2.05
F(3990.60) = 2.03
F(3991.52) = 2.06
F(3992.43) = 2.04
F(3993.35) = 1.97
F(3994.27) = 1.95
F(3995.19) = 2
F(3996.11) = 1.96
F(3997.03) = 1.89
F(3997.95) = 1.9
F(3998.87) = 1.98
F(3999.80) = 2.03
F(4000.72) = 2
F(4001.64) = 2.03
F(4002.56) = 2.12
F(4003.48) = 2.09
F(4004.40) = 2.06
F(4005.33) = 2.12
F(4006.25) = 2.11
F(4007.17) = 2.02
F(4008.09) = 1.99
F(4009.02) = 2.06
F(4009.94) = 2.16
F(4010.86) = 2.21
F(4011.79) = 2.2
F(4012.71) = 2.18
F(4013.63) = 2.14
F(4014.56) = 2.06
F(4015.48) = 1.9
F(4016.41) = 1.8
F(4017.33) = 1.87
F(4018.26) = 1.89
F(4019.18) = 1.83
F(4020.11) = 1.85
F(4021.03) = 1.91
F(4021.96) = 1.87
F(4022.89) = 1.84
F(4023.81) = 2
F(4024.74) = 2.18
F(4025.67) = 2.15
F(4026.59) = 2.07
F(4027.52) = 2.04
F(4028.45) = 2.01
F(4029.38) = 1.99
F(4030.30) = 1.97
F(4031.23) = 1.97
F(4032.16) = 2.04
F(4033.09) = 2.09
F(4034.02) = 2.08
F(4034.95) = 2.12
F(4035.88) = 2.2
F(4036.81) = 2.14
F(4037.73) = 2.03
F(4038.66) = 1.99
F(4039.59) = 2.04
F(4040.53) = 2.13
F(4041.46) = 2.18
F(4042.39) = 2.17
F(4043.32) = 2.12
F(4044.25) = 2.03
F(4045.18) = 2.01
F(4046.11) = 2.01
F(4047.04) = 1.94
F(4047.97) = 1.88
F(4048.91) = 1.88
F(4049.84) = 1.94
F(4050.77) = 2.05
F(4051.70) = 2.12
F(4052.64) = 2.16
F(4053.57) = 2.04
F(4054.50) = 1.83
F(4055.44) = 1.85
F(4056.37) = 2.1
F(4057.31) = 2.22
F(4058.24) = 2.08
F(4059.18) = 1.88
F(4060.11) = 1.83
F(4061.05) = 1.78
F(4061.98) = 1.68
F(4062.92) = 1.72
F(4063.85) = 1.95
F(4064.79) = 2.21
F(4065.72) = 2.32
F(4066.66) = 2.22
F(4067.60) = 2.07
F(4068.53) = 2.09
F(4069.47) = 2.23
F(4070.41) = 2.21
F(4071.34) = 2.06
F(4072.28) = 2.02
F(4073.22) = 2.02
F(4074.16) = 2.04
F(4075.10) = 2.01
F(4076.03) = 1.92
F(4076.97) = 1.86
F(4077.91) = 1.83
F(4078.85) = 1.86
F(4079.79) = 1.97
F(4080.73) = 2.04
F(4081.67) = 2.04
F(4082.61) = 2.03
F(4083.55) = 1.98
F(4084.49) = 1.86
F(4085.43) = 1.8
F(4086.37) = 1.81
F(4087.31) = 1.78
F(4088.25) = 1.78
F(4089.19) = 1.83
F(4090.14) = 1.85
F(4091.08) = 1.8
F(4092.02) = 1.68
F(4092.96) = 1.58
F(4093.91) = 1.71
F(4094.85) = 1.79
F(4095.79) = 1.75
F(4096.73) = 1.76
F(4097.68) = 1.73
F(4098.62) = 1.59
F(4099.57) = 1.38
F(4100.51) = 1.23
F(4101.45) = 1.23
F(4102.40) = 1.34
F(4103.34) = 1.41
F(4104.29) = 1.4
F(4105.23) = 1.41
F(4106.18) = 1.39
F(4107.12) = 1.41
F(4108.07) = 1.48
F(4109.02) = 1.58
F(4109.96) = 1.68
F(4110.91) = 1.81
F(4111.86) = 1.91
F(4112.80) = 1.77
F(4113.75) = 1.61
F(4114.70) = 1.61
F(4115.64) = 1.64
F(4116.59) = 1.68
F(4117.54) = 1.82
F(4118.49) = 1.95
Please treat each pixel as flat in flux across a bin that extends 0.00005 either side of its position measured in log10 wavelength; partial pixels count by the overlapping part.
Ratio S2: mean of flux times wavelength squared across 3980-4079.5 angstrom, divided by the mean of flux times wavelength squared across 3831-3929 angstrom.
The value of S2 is 1.4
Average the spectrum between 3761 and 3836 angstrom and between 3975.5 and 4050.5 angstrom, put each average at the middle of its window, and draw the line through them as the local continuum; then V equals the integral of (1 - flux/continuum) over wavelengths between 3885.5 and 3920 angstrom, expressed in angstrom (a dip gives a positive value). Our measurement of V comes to 2.7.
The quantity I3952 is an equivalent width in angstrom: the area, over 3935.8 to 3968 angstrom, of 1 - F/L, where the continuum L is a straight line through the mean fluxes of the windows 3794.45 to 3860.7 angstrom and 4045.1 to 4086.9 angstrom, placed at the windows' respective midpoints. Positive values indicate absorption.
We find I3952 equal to 1.8 angstrom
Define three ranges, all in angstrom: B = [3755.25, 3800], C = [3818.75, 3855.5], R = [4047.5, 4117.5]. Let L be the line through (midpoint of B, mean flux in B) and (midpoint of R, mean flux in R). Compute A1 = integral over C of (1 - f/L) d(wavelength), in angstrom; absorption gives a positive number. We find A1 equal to 2.4 angstrom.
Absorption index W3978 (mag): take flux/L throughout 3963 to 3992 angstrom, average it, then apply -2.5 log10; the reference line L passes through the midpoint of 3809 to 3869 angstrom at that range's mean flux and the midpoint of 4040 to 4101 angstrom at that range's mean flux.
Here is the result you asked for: 0.166 mag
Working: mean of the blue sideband 1.54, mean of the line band 1.52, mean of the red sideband 1.93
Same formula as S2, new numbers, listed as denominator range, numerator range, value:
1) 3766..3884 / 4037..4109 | 1.38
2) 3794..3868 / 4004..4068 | 1.51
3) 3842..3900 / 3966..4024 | 1.19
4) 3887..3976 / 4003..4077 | 1.36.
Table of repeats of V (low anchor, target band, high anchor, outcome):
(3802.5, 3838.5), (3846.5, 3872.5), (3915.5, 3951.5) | -4.6 angstrom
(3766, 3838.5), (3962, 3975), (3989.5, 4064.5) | 4.7 angstrom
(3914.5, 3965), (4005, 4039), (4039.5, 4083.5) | -2.3 angstrom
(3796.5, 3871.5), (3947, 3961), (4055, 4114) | -1.2 angstrom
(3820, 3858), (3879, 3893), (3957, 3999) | 2.5 angstrom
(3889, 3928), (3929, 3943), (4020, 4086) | 2.2 angstrom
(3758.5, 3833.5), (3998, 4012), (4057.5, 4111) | -2.9 angstrom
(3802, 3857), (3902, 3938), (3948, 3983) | -4.3 angstrom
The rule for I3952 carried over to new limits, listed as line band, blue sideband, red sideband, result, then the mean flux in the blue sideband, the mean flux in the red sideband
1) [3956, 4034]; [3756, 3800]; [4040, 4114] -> -2.2 angstrom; 1.46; 1.86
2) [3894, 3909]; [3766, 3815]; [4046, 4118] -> -0.4 angstrom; 1.47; 1.83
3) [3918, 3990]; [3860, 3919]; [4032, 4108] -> 5.7 angstrom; 1.65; 1.89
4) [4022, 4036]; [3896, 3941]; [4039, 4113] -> -1.8 angstrom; 1.68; 1.86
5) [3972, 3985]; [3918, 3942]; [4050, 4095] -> 1.6 angstrom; 1.6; 1.95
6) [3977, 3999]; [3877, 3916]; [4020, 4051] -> 0.0 angstrom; 1.55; 2.03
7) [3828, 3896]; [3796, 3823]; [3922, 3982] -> 0.4 angstrom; 1.47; 1.55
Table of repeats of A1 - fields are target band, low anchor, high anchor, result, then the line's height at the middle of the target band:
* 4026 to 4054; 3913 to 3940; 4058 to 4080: -1.86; 1.92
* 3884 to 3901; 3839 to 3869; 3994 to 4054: 3.96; 1.74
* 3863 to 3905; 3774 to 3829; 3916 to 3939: -0.02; 1.58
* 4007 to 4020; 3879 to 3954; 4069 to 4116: -2.60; 1.68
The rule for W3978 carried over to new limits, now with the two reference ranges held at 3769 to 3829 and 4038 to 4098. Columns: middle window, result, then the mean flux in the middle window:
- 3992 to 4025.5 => -0.08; 2.01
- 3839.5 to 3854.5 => 0.04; 1.53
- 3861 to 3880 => -0.14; 1.85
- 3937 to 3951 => 0.05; 1.68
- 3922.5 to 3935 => 0.06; 1.63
